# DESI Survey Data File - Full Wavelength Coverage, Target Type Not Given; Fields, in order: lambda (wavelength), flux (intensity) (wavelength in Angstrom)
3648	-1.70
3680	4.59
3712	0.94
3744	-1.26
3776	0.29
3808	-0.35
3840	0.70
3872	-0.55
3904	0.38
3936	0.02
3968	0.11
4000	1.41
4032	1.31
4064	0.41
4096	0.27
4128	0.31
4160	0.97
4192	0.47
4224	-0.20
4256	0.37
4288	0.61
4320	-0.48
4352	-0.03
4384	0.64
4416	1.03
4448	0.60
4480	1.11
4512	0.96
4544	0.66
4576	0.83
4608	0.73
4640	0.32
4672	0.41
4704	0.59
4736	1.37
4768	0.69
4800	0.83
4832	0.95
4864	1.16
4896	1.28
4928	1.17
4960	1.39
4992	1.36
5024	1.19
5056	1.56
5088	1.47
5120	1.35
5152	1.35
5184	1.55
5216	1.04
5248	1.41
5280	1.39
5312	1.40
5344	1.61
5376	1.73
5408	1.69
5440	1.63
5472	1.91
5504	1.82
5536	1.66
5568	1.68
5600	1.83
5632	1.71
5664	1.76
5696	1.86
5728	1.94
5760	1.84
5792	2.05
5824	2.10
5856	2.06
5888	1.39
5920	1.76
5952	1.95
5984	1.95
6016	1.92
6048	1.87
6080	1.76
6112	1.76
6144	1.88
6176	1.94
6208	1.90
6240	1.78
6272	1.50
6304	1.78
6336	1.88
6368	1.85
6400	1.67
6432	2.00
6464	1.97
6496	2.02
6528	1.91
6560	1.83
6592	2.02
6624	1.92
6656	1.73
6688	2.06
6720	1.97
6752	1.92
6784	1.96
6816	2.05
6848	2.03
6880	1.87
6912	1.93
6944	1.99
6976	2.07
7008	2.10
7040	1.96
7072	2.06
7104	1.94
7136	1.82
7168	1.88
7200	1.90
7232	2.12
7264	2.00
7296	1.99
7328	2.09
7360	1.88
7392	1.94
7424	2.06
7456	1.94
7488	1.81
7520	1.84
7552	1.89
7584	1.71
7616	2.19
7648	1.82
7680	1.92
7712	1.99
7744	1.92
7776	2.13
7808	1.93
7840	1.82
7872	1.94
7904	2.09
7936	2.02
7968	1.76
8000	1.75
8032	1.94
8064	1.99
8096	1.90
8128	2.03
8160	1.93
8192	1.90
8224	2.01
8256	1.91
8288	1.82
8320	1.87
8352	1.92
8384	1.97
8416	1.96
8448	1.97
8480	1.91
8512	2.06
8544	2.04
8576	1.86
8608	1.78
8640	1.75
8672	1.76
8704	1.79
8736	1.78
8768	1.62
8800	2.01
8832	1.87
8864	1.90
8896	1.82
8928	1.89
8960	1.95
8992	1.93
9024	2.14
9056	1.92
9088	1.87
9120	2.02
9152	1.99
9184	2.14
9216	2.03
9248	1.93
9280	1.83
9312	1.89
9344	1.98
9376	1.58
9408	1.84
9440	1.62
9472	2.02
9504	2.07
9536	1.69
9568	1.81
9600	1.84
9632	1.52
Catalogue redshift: 0.21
